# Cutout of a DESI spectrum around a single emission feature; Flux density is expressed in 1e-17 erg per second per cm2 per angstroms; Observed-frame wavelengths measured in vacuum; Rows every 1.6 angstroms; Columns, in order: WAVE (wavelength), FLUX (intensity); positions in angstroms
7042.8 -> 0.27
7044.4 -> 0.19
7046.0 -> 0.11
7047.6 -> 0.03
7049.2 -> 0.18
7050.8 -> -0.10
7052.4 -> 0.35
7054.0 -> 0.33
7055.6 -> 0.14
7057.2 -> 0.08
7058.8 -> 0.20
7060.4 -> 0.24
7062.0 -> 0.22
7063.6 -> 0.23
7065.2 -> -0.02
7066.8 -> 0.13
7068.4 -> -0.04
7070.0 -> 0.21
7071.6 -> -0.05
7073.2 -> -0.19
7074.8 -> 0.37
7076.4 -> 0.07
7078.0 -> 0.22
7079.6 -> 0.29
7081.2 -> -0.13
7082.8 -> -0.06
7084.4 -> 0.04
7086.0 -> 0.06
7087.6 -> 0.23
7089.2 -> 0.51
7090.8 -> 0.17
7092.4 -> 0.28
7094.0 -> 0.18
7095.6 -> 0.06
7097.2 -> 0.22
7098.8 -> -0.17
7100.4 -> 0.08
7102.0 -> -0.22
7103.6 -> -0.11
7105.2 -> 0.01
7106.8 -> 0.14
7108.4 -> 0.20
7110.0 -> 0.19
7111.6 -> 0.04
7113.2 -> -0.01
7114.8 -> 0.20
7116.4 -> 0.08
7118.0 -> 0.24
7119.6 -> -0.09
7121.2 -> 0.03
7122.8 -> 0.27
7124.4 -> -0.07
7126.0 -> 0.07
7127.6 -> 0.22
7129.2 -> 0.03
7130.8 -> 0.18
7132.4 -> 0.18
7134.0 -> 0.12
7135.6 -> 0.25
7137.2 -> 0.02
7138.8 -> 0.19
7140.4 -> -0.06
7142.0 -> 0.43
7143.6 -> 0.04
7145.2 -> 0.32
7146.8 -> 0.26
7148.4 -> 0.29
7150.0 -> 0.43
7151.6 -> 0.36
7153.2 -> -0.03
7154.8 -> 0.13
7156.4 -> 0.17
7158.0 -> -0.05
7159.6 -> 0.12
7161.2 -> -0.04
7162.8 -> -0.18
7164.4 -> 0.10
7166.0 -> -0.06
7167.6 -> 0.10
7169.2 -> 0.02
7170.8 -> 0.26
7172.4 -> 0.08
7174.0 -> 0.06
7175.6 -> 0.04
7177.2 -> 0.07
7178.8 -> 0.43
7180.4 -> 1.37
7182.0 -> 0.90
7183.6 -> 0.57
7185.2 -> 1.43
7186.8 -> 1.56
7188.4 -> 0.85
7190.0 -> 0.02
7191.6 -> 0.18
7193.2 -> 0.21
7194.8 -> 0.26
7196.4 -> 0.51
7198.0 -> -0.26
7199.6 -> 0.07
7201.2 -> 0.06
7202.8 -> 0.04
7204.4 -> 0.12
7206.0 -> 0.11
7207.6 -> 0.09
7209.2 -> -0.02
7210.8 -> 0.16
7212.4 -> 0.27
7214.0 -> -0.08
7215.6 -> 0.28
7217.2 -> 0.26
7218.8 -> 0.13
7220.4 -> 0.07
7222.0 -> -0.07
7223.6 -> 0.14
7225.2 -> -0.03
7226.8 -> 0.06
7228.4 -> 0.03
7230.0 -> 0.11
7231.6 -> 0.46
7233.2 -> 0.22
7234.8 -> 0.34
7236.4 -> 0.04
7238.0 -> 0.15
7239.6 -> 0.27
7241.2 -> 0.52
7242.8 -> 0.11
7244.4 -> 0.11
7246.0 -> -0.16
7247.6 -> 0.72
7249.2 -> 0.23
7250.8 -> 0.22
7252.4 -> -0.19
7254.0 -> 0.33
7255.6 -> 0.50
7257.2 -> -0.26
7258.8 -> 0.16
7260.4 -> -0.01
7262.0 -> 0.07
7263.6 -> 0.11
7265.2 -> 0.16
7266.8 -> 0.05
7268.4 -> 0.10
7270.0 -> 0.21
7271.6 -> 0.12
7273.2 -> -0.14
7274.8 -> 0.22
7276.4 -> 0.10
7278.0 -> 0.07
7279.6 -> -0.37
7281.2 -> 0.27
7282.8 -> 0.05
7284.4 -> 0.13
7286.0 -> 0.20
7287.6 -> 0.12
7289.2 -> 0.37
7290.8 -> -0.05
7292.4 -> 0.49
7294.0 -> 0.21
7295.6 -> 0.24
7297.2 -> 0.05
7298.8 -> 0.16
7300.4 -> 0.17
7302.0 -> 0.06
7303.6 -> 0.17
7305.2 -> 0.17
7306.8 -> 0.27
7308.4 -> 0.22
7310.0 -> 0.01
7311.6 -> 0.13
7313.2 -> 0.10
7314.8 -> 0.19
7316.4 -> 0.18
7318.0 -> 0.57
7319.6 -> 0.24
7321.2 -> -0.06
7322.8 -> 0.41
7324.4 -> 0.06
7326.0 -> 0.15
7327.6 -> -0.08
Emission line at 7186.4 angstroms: [O II] 3727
